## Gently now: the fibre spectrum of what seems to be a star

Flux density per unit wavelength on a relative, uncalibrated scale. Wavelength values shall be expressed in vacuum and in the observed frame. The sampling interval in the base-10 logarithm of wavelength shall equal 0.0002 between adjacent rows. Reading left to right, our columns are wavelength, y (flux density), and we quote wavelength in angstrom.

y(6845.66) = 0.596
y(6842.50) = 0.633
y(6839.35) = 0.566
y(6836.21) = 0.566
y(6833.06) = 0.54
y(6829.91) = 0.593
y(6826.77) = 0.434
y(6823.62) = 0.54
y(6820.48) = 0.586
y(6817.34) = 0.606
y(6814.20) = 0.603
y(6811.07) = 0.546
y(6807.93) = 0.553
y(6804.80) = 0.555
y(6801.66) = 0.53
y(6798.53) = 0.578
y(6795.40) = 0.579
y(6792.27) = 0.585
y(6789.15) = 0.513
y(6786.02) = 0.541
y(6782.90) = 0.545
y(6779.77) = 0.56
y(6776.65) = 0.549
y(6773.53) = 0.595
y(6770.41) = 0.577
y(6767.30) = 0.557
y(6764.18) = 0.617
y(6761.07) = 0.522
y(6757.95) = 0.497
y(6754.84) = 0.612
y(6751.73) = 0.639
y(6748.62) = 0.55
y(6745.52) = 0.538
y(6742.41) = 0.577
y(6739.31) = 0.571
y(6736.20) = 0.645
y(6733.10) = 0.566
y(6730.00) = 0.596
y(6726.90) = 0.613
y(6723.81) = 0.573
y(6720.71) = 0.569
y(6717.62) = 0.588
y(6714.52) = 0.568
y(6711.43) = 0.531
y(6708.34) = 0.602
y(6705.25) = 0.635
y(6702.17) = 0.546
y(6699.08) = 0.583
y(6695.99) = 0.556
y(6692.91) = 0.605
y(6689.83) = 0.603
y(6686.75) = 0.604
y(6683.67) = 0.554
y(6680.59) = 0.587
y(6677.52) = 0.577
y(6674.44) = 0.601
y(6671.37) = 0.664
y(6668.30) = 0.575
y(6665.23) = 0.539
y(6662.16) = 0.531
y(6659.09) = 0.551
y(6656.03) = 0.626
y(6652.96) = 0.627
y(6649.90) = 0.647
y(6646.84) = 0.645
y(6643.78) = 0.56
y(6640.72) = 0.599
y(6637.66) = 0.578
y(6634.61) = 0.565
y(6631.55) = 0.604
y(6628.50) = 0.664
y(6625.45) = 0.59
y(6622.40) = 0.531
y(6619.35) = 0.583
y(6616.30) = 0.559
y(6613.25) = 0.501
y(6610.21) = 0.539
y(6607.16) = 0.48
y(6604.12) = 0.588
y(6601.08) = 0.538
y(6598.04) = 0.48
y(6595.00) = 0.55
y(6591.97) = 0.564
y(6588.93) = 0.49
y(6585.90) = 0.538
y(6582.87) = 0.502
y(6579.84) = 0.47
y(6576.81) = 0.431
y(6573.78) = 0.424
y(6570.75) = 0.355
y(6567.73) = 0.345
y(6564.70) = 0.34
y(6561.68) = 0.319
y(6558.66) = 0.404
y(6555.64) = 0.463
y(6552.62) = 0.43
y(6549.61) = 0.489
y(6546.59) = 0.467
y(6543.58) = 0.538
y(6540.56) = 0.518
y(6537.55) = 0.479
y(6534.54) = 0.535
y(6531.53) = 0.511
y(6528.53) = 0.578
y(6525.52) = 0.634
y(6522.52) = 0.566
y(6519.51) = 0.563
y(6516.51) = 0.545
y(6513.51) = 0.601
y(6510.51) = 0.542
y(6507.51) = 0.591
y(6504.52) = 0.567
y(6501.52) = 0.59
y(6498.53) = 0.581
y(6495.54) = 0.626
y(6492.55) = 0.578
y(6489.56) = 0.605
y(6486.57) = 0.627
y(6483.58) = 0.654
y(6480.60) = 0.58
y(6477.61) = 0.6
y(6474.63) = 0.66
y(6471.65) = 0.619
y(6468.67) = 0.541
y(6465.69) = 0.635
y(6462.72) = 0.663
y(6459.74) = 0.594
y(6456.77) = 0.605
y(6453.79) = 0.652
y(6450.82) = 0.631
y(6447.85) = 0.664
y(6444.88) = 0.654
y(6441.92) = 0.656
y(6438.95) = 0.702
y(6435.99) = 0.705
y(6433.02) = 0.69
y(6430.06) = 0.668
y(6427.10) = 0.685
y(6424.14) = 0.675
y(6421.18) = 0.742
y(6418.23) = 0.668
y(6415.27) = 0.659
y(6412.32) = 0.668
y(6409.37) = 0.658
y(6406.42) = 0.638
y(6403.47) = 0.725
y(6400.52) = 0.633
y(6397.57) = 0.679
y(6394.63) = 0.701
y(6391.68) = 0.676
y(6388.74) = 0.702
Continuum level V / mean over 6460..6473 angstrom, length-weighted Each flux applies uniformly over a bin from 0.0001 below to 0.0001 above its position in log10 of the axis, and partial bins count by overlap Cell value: 0.613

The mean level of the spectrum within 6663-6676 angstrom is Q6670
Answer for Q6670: 0.591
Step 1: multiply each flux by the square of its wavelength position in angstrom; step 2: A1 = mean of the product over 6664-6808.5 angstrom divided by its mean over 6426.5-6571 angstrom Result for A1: 1.09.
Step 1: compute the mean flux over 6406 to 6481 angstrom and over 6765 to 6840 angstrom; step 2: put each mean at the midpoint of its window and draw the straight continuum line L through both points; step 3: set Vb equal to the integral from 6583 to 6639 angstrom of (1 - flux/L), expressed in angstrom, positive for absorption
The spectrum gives 5.2 angstrom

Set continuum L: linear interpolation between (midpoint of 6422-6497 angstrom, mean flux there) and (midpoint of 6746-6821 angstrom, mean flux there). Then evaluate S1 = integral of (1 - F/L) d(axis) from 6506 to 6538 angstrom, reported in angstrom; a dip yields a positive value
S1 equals 3.3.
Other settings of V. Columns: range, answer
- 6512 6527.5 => 0.581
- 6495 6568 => 0.514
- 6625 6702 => 0.593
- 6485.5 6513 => 0.589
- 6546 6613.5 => 0.465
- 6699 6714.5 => 0.578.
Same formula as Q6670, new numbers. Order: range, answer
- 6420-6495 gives 0.643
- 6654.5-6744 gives 0.584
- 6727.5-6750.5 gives 0.58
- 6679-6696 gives 0.588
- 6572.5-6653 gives 0.549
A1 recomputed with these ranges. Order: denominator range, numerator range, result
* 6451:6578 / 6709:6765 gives 1.14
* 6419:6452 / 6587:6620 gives 0.83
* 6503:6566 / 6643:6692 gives 1.22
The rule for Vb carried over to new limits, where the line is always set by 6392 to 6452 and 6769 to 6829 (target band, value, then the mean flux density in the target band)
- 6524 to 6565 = 9.94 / 0.483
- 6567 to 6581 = 4.92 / 0.407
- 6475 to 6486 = 0.66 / 0.617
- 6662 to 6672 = 0.38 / 0.576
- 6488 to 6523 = 3.72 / 0.58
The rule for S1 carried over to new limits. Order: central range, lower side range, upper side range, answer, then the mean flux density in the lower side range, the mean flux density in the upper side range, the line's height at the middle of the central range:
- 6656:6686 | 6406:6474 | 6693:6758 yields 0.84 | 0.656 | 0.581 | 0.595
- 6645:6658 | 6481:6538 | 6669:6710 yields -0.91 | 0.579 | 0.593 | 0.59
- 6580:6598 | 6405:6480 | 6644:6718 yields 2.73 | 0.652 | 0.589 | 0.613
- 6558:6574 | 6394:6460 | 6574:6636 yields 5.87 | 0.668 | 0.536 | 0.565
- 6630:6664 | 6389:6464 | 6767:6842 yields 0.63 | 0.668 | 0.559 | 0.605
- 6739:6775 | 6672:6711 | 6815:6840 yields 0.07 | 0.588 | 0.555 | 0.572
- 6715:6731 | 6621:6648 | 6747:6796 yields -0.33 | 0.593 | 0.565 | 0.574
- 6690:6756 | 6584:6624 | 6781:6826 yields -4.25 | 0.534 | 0.559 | 0.549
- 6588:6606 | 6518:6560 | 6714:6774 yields -0.13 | 0.513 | 0.578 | 0.531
